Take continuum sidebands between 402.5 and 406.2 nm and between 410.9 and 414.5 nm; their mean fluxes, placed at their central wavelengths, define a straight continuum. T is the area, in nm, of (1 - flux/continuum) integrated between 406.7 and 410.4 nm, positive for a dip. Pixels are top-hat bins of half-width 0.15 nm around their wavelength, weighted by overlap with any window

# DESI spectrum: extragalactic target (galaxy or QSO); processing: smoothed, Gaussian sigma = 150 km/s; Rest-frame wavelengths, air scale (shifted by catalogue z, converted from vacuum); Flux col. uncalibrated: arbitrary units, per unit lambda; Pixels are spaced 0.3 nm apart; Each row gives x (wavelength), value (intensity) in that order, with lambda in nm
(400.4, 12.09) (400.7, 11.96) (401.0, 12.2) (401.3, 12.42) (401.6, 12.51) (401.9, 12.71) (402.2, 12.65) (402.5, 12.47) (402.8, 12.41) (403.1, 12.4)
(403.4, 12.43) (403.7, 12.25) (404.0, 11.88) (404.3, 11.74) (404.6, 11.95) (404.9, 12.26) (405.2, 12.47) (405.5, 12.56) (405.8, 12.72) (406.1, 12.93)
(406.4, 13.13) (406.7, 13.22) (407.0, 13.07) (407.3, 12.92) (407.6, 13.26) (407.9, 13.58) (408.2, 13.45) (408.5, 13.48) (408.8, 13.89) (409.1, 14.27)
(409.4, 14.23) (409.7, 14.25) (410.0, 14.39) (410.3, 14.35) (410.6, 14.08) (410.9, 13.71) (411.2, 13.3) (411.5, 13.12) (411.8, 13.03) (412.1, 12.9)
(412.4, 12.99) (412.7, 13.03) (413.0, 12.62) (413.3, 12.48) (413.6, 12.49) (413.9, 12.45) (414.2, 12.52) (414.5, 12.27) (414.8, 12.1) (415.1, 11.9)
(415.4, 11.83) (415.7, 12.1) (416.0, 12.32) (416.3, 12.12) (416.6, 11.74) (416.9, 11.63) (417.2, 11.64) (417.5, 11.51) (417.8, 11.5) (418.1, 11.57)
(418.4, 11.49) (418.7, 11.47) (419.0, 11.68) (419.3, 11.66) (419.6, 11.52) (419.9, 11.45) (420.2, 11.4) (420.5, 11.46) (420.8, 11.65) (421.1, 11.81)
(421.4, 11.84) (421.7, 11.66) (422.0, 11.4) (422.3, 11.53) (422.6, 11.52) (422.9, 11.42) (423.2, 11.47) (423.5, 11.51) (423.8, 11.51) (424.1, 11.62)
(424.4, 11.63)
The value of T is -0.34 nm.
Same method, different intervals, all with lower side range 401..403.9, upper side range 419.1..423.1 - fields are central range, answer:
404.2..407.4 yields -0.09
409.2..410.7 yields -0.27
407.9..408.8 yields -0.10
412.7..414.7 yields -0.10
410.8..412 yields -0.12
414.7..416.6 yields -0.03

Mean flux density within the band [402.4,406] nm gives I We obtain 12.3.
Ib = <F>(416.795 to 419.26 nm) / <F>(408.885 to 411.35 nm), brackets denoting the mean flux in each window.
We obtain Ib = 0.8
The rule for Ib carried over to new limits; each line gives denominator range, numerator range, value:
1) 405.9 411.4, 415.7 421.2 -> 0.86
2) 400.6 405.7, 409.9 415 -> 1.06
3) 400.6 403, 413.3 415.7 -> 0.98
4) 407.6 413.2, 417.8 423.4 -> 0.85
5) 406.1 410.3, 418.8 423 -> 0.85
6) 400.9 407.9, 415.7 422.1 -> 0.93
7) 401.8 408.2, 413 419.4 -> 0.95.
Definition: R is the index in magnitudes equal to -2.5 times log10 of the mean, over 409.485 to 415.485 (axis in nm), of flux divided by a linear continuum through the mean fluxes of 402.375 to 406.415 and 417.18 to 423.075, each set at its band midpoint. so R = -0.09 mag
